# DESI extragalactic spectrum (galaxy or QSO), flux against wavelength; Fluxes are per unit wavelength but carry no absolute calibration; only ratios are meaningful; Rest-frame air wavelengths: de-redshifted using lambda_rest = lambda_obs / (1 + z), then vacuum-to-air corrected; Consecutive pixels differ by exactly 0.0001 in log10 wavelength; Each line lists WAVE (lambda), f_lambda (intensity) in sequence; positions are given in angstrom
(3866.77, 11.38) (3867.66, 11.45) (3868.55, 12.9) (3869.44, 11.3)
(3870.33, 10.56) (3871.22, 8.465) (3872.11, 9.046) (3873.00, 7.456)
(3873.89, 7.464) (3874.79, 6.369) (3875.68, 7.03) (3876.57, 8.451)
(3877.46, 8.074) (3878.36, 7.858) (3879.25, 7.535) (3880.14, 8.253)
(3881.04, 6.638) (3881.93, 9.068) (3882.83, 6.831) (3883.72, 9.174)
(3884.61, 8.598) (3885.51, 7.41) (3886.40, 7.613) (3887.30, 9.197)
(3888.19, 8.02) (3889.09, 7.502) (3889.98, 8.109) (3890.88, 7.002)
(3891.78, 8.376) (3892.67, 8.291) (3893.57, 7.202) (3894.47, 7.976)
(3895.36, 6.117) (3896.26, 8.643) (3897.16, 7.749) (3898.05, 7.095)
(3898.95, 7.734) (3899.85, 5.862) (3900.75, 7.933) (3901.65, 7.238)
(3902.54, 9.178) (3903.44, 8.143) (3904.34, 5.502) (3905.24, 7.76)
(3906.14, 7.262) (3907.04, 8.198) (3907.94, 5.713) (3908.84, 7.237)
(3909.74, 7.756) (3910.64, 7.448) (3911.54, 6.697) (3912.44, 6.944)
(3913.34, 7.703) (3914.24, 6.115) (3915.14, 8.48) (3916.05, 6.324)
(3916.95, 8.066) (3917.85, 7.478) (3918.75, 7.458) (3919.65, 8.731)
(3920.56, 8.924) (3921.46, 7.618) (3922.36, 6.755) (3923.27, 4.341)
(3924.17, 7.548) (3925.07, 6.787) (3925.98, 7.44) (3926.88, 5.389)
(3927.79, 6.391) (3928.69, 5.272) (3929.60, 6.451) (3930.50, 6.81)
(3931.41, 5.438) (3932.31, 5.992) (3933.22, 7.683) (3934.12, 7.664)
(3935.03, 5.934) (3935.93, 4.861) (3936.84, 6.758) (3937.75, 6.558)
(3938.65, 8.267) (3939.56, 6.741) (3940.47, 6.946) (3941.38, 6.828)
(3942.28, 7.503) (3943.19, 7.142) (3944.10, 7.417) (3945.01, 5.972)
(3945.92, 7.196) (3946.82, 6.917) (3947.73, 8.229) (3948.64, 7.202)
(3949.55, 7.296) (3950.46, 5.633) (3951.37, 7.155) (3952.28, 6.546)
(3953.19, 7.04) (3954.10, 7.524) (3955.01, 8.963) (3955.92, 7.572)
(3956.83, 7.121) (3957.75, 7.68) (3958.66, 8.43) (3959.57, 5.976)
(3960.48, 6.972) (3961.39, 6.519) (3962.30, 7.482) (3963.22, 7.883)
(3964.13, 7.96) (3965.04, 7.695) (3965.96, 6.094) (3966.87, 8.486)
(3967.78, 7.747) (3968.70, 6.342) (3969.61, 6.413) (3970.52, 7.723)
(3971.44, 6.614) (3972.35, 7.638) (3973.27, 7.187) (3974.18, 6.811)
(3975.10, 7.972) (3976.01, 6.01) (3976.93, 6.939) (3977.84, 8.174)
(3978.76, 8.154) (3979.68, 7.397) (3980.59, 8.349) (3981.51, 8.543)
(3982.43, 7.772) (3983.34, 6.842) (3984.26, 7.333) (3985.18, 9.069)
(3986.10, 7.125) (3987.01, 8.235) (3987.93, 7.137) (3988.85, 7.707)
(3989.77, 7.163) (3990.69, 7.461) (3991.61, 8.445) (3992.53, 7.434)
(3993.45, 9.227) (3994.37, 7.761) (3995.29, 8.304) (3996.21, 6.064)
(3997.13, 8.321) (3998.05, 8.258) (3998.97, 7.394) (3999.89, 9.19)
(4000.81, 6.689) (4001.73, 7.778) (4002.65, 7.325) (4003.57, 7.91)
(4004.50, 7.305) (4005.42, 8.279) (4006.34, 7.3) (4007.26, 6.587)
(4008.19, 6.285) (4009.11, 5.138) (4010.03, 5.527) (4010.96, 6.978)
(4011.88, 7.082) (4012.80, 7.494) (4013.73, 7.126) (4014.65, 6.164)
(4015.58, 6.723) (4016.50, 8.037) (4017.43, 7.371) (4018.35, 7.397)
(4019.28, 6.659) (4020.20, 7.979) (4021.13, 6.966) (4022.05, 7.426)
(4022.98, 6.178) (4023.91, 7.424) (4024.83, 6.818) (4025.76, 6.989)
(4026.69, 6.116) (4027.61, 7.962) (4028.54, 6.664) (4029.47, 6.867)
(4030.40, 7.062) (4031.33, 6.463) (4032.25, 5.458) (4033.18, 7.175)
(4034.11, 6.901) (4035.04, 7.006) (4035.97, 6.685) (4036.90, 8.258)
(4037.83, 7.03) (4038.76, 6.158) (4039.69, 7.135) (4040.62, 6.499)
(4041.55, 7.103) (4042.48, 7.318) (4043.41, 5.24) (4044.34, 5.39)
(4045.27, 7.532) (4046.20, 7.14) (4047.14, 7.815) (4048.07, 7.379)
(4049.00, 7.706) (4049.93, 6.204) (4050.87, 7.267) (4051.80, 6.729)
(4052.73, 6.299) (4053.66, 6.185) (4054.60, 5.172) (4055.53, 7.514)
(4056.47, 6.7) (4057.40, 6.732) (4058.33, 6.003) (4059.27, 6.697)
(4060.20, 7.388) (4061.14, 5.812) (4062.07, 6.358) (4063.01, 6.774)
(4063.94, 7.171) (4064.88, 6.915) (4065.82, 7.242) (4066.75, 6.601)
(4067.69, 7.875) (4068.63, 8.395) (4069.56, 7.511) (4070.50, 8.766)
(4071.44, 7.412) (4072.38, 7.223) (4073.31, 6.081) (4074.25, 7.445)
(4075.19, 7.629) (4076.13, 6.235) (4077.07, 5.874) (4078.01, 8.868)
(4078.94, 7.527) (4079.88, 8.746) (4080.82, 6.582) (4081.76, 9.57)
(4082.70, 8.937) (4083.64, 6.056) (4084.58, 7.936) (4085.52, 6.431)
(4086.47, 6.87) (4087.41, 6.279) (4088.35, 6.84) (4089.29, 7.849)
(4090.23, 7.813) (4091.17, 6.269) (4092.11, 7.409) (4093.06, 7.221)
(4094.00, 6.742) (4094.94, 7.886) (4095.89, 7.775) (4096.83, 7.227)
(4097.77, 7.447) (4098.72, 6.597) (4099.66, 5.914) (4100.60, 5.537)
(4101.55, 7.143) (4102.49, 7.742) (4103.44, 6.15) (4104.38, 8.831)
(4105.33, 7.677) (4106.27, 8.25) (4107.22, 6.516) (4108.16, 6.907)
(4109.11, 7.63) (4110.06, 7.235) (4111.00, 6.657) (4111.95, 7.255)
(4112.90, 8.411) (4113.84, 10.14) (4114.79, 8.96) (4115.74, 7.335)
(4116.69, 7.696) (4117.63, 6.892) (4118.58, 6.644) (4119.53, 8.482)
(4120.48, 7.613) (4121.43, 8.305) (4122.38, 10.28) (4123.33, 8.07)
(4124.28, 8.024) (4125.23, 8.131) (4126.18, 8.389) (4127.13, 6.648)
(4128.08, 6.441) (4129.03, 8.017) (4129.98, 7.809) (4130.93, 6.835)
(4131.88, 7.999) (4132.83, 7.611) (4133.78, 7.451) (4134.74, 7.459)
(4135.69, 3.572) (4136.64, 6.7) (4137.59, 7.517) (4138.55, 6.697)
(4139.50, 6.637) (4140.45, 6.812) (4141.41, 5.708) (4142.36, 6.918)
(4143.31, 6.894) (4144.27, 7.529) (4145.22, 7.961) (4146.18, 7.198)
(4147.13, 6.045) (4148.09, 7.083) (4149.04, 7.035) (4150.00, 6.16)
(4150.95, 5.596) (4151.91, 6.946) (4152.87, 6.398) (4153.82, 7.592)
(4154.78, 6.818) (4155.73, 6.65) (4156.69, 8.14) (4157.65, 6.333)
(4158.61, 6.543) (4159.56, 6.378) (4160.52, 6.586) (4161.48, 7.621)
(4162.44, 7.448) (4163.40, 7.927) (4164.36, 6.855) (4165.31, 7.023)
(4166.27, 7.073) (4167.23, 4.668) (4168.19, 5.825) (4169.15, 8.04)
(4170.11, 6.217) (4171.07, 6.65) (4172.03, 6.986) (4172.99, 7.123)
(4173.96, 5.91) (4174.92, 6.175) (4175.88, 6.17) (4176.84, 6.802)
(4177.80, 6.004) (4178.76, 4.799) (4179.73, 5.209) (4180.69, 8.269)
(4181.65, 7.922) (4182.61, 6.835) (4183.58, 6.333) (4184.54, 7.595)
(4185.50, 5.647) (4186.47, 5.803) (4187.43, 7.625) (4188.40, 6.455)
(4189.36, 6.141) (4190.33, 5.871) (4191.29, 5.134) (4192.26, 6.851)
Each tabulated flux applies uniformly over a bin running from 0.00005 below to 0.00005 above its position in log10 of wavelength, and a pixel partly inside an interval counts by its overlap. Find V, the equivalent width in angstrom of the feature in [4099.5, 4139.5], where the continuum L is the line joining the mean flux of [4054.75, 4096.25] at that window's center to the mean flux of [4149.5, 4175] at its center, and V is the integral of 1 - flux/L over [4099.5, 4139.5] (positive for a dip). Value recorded -2.9 angstrom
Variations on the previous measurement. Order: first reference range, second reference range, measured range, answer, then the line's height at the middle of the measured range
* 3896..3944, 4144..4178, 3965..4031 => -3.5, 6.97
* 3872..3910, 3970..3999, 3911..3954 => 4.1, 7.65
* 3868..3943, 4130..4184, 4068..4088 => -1.3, 6.98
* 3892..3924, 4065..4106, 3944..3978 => 0.6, 7.35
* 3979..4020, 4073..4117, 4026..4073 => 3.2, 7.41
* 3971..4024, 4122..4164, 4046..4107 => 0.8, 7.23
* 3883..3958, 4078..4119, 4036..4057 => 1.6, 7.35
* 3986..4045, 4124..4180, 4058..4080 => -0.5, 7.01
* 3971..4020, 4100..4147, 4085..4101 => 1.0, 7.41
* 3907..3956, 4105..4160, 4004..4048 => 1.3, 7.12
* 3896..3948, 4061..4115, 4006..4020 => 0.8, 7.21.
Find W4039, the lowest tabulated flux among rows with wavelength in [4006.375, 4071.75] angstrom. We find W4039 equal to 5.138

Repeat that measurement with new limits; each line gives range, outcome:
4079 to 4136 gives 3.572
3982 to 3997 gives 6.064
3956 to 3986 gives 5.976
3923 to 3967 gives 4.341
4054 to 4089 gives 5.172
